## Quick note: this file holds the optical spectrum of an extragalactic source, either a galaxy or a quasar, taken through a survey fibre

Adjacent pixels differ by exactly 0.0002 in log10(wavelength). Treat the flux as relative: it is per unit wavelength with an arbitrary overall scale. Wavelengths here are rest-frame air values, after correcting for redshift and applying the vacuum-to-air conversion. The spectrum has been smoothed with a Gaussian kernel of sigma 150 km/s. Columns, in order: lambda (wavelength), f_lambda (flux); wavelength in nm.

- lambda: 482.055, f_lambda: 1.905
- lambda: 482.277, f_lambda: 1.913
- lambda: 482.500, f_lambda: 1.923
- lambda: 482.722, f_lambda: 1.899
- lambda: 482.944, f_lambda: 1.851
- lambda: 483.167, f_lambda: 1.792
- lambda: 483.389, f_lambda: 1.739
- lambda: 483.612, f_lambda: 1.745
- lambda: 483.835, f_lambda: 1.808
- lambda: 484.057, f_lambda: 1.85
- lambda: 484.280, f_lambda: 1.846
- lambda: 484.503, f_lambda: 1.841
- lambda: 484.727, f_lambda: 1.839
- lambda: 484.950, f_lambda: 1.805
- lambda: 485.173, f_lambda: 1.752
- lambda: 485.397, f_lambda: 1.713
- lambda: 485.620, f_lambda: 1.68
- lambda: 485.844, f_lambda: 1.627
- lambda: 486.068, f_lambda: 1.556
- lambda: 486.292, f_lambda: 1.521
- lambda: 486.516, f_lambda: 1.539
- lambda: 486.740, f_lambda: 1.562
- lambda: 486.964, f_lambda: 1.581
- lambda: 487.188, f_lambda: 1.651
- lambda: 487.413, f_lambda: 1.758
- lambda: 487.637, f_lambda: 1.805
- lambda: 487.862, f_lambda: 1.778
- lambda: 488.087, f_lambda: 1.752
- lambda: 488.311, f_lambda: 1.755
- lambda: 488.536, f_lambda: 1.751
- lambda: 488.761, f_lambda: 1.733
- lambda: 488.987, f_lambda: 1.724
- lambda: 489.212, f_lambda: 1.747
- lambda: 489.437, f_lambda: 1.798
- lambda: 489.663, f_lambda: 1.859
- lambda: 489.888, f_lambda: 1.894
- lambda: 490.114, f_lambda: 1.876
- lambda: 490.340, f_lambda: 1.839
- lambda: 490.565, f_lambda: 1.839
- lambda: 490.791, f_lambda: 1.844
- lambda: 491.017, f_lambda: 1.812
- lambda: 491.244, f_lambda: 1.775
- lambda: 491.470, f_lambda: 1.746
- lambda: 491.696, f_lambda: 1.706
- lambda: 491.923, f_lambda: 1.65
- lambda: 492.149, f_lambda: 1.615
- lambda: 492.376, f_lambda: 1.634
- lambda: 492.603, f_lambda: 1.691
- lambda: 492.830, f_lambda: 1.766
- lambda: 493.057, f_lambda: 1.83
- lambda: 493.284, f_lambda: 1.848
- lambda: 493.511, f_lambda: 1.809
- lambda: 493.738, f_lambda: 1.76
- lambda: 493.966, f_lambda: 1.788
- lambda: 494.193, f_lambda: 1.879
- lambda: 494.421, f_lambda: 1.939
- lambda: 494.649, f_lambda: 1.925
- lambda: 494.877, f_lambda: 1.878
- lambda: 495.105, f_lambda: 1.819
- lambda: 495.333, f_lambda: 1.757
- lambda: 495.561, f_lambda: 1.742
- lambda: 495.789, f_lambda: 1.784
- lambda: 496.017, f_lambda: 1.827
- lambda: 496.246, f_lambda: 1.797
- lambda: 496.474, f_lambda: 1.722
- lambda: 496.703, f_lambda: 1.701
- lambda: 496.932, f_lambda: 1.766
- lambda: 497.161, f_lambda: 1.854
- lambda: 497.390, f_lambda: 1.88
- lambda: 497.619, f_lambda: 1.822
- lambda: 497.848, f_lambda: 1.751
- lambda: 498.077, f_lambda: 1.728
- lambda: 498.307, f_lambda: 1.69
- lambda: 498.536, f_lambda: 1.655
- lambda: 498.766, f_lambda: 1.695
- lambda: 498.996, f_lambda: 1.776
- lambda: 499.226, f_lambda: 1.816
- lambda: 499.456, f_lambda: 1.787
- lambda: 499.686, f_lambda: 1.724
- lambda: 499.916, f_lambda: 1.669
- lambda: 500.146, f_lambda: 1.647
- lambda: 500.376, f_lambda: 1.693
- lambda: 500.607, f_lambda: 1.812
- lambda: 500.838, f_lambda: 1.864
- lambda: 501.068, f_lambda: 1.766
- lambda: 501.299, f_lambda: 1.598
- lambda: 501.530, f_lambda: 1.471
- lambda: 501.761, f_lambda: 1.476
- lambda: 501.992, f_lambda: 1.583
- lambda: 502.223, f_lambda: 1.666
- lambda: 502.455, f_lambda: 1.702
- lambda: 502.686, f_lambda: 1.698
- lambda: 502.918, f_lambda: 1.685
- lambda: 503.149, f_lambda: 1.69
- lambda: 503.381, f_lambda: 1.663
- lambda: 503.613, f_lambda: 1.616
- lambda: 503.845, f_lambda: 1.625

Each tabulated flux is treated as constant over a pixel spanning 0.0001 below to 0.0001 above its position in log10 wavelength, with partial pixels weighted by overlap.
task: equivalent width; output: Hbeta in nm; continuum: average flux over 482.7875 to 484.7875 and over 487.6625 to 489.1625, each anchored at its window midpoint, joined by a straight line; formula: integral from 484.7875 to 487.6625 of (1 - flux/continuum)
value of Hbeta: 0.201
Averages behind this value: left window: 1.81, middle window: 1.66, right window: 1.75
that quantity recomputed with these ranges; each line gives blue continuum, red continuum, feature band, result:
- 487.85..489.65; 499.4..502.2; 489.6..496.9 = -0.28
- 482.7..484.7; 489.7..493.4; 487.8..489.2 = 0.03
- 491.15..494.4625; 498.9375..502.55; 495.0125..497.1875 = -0.05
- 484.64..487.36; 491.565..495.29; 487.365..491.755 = -0.19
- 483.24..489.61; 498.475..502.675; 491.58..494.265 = -0.06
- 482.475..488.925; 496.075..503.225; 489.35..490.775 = -0.10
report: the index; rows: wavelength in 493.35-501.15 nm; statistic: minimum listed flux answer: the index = 1.647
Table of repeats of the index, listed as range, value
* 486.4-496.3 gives 1.539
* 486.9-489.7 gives 1.581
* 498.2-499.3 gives 1.655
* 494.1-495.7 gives 1.742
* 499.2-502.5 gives 1.471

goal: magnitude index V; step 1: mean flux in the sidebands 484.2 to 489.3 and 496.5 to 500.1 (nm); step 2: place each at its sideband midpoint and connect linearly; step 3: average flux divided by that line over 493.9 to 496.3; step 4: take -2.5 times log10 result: -0.056 mag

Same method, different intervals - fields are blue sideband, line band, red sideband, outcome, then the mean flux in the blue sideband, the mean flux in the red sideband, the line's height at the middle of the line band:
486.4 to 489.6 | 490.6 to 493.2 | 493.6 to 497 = 0.02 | 1.71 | 1.81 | 1.76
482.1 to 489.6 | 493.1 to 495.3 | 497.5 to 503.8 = -0.08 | 1.75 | 1.69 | 1.72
